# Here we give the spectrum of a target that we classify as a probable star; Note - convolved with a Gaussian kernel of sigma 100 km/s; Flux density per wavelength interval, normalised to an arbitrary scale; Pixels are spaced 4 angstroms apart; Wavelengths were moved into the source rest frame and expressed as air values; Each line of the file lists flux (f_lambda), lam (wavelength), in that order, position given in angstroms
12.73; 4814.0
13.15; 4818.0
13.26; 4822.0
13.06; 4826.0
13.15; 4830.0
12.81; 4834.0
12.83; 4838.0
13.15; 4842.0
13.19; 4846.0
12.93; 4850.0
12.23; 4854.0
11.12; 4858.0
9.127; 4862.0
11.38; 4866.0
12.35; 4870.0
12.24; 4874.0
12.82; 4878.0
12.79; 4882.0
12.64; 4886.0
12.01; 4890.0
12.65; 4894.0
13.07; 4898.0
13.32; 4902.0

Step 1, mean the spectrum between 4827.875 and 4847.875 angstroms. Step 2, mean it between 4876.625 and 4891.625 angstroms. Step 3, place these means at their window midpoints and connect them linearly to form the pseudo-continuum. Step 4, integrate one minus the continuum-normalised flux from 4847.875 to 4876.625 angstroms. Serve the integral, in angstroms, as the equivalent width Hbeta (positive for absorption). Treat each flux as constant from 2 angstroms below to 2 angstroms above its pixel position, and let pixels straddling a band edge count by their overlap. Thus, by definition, 2.5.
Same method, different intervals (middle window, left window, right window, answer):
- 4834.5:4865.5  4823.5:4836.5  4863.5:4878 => 1.11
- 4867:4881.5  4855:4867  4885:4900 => -1.24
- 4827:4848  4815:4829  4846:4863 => -0.99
